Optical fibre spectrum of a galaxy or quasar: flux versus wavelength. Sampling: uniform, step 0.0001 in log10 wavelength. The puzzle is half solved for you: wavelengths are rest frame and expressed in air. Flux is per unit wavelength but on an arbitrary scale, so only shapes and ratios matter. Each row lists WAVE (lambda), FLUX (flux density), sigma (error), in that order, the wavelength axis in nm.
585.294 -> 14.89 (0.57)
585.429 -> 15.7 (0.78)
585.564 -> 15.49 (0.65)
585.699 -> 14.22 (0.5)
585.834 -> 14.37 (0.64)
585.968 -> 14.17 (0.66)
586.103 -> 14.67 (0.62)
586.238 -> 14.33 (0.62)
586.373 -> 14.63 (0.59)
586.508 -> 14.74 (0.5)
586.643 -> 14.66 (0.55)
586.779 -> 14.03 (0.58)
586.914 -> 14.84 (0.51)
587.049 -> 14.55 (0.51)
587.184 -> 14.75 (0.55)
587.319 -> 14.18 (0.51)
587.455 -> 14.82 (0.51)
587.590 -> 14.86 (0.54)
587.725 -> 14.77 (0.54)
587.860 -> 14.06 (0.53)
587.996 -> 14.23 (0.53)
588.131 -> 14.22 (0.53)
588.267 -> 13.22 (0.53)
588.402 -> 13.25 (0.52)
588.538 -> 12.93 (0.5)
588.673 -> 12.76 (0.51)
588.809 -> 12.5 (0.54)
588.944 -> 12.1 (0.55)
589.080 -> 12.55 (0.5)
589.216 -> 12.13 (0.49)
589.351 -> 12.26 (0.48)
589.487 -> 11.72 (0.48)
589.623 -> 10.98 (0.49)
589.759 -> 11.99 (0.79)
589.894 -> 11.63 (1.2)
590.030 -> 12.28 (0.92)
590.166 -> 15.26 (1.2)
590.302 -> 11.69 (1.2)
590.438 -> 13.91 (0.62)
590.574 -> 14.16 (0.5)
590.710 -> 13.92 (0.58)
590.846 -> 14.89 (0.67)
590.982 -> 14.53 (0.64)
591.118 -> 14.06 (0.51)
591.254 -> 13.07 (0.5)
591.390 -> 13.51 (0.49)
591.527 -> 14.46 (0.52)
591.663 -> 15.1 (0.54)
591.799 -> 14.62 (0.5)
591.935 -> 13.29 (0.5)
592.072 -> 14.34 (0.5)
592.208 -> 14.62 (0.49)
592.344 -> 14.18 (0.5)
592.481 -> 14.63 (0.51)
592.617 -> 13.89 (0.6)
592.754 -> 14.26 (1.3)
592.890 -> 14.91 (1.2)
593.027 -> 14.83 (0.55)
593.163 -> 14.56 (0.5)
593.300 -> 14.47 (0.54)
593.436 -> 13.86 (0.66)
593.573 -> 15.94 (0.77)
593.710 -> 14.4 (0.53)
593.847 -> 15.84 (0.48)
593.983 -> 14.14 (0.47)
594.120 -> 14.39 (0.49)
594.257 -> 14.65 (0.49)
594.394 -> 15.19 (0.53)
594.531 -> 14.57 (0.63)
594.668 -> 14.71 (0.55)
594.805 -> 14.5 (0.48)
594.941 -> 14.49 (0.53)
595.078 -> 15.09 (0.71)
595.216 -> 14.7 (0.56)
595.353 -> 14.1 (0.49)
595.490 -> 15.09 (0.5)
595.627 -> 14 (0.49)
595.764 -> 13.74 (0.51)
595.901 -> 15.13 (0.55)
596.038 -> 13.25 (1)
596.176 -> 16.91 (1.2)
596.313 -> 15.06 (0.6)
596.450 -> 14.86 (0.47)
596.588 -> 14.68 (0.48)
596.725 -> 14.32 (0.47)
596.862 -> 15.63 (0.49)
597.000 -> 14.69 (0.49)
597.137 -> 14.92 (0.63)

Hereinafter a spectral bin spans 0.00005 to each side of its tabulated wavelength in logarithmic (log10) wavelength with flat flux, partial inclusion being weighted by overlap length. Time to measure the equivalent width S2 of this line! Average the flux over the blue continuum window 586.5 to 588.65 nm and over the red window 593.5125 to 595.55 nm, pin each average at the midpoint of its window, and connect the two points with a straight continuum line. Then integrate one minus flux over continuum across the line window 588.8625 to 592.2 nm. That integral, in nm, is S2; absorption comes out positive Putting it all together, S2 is 0.27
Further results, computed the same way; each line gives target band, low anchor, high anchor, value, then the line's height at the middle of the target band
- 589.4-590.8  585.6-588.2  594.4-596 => 0.167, 14.5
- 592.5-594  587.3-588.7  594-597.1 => -0.019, 14.5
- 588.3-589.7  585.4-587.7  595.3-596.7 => 0.221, 14.6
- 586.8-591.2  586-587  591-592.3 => 0.277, 14.3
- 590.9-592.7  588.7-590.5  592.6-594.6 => -0.072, 13.6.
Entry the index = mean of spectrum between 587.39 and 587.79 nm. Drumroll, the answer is 14.8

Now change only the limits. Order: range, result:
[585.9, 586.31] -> 14.4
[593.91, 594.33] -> 14.4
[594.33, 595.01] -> 14.7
